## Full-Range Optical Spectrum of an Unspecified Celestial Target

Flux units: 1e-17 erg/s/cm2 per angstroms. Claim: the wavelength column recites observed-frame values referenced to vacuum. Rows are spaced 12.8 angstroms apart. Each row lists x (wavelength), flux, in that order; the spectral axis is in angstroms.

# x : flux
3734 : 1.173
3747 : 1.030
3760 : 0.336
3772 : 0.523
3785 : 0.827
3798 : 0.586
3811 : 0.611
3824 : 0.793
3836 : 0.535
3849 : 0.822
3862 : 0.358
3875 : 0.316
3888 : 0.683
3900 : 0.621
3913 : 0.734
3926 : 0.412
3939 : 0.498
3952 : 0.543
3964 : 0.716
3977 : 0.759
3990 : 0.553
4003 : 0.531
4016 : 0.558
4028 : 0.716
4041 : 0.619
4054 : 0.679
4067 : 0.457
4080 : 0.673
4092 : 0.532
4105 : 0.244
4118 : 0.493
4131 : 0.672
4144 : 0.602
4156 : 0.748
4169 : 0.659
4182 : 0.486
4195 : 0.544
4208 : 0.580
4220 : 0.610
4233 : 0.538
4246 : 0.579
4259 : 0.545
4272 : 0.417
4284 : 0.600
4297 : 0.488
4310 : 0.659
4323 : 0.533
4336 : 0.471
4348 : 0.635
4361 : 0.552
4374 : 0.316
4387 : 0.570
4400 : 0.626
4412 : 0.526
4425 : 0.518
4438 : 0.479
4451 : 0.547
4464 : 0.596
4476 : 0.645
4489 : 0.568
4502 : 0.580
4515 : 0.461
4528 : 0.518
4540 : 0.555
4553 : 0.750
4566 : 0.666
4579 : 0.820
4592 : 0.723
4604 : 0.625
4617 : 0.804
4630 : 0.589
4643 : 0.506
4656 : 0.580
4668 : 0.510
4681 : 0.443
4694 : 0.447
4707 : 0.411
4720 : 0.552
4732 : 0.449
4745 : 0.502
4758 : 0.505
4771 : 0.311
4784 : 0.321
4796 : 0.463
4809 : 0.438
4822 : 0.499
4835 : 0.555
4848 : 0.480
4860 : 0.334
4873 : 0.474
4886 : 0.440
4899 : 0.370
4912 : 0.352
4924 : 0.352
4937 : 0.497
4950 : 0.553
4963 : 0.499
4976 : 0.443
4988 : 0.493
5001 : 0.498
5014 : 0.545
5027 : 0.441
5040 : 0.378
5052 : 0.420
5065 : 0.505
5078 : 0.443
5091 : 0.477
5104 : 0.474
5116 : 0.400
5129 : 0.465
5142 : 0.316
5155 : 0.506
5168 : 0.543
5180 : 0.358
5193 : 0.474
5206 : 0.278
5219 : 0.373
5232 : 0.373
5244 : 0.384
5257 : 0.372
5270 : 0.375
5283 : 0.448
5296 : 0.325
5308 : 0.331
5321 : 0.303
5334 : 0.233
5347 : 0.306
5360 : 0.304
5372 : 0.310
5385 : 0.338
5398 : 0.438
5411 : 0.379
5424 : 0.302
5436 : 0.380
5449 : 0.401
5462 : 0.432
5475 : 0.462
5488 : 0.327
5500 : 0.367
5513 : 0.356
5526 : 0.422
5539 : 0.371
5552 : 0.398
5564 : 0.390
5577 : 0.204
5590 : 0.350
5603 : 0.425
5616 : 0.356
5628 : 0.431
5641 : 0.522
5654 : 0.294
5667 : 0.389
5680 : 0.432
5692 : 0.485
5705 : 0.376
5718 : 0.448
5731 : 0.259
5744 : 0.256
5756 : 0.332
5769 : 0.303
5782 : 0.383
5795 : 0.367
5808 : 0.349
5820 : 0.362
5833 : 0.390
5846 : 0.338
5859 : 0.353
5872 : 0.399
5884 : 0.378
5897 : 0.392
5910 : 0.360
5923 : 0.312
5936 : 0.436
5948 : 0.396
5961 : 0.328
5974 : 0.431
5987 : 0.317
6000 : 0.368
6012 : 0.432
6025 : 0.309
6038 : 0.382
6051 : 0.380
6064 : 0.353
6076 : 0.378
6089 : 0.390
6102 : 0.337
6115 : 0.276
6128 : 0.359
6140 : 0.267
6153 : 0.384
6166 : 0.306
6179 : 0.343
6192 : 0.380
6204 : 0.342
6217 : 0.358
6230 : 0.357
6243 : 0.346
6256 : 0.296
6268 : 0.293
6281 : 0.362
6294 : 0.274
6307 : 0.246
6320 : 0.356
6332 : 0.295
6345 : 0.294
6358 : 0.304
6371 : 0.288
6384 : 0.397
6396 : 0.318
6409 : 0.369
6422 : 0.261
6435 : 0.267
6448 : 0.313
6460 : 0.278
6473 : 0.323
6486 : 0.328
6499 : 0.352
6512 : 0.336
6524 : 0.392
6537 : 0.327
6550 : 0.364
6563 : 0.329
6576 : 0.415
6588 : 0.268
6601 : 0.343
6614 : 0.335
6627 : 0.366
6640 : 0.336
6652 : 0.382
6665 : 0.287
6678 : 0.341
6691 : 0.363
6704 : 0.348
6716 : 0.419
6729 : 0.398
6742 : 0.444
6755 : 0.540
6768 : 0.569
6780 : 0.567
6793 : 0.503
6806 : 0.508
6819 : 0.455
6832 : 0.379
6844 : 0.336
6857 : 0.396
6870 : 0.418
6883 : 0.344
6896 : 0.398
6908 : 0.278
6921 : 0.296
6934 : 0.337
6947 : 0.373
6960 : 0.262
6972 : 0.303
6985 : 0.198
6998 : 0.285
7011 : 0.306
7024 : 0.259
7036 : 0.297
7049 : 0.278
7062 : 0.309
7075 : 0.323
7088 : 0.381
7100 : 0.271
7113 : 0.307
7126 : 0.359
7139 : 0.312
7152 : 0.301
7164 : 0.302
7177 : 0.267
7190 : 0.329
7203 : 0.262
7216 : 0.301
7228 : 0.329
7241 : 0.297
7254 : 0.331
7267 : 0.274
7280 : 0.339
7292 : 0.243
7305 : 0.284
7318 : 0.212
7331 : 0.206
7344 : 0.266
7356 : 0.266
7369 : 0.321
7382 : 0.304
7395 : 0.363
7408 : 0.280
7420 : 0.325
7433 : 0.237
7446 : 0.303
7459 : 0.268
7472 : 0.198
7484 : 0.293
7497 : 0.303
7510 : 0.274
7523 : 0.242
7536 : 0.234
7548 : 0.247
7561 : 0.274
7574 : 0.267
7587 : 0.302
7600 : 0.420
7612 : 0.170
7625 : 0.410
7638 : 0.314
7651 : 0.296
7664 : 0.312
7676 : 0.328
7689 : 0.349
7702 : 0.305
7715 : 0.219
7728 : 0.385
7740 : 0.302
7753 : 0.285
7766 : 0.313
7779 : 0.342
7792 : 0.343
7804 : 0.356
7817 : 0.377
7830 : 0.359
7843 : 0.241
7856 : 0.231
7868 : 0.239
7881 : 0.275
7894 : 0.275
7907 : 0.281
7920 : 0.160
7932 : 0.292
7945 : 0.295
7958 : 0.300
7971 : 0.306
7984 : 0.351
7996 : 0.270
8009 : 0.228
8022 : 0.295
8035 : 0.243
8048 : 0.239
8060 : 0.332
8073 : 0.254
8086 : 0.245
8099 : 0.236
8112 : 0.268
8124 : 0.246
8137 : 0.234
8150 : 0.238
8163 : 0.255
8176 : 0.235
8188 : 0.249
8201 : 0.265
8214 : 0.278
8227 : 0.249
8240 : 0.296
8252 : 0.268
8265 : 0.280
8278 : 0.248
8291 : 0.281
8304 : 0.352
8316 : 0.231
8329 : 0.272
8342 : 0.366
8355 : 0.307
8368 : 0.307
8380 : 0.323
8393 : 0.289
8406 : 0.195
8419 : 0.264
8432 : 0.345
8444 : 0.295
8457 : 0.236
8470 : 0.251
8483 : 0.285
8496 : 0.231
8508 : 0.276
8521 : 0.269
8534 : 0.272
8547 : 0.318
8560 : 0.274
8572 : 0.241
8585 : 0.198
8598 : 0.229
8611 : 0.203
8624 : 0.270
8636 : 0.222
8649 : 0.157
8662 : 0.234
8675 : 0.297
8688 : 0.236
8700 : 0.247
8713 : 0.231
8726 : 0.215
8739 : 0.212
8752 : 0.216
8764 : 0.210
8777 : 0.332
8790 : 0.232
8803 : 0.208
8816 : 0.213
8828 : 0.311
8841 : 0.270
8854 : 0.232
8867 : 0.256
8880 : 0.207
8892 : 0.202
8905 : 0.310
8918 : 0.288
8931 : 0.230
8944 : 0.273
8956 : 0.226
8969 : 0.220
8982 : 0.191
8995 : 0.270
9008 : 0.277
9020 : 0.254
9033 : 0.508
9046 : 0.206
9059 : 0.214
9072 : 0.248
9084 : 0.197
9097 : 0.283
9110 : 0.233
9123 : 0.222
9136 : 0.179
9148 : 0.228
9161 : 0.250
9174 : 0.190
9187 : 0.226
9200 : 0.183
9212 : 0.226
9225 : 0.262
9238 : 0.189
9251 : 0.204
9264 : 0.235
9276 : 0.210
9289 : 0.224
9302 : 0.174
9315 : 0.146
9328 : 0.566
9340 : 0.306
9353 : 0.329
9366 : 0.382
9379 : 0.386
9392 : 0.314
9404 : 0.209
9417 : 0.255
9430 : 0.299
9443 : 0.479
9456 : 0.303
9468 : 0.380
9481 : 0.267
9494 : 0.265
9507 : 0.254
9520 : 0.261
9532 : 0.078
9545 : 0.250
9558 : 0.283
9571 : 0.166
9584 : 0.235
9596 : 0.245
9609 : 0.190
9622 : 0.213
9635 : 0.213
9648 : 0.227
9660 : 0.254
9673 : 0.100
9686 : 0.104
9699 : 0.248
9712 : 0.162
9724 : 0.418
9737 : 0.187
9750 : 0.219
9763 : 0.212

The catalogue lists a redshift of 1.422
